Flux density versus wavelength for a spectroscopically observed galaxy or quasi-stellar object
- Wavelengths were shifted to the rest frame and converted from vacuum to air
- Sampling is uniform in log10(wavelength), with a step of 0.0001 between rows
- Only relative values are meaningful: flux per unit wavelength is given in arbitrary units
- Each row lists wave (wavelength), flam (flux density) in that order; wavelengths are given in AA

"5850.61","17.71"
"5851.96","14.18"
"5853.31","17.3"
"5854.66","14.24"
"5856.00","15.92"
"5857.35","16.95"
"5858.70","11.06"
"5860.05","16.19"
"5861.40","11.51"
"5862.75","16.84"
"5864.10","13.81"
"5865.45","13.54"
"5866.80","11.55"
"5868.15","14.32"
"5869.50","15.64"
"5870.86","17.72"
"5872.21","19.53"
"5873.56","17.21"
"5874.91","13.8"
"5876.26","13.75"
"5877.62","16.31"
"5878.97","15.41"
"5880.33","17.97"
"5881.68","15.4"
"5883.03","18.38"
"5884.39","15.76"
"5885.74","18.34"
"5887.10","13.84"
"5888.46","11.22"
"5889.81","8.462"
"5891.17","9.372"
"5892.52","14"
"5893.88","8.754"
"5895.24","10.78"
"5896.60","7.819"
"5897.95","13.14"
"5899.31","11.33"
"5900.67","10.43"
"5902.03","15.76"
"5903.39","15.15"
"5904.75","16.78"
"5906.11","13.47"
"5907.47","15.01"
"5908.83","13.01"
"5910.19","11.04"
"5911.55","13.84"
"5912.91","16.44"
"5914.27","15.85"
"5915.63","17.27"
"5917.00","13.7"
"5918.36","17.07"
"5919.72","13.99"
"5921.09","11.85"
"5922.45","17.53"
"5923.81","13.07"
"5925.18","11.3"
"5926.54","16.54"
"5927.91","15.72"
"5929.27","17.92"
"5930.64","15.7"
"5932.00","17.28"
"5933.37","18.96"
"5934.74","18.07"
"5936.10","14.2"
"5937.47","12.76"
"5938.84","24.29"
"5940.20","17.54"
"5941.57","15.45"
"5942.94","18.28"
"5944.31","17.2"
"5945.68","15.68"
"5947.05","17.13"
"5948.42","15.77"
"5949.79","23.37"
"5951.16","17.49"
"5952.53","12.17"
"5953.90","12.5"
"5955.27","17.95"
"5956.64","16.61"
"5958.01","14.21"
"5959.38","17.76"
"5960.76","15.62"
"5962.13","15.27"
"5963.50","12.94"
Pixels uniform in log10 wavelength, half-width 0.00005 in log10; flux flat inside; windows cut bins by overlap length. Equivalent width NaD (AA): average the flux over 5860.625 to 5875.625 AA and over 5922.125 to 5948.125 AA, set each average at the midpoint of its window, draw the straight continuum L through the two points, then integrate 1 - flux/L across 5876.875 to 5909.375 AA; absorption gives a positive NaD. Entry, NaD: 4.2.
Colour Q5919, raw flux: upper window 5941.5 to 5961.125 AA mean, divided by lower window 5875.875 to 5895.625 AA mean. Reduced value 1.19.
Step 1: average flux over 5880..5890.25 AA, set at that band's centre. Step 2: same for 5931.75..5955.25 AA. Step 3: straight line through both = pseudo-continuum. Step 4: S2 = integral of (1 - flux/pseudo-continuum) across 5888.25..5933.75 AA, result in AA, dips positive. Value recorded 6.0 AA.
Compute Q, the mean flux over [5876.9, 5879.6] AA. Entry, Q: 15.8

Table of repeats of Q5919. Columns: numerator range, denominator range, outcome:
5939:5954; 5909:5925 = 1.17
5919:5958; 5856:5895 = 1.12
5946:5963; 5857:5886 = 1.05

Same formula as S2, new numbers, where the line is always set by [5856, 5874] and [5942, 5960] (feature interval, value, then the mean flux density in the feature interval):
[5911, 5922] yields 0.63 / 15.1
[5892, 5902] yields 2.86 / 11.2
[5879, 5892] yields 0.90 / 14.4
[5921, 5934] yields 0.36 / 15.7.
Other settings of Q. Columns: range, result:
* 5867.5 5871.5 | 15.9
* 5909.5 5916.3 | 14.9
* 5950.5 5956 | 15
